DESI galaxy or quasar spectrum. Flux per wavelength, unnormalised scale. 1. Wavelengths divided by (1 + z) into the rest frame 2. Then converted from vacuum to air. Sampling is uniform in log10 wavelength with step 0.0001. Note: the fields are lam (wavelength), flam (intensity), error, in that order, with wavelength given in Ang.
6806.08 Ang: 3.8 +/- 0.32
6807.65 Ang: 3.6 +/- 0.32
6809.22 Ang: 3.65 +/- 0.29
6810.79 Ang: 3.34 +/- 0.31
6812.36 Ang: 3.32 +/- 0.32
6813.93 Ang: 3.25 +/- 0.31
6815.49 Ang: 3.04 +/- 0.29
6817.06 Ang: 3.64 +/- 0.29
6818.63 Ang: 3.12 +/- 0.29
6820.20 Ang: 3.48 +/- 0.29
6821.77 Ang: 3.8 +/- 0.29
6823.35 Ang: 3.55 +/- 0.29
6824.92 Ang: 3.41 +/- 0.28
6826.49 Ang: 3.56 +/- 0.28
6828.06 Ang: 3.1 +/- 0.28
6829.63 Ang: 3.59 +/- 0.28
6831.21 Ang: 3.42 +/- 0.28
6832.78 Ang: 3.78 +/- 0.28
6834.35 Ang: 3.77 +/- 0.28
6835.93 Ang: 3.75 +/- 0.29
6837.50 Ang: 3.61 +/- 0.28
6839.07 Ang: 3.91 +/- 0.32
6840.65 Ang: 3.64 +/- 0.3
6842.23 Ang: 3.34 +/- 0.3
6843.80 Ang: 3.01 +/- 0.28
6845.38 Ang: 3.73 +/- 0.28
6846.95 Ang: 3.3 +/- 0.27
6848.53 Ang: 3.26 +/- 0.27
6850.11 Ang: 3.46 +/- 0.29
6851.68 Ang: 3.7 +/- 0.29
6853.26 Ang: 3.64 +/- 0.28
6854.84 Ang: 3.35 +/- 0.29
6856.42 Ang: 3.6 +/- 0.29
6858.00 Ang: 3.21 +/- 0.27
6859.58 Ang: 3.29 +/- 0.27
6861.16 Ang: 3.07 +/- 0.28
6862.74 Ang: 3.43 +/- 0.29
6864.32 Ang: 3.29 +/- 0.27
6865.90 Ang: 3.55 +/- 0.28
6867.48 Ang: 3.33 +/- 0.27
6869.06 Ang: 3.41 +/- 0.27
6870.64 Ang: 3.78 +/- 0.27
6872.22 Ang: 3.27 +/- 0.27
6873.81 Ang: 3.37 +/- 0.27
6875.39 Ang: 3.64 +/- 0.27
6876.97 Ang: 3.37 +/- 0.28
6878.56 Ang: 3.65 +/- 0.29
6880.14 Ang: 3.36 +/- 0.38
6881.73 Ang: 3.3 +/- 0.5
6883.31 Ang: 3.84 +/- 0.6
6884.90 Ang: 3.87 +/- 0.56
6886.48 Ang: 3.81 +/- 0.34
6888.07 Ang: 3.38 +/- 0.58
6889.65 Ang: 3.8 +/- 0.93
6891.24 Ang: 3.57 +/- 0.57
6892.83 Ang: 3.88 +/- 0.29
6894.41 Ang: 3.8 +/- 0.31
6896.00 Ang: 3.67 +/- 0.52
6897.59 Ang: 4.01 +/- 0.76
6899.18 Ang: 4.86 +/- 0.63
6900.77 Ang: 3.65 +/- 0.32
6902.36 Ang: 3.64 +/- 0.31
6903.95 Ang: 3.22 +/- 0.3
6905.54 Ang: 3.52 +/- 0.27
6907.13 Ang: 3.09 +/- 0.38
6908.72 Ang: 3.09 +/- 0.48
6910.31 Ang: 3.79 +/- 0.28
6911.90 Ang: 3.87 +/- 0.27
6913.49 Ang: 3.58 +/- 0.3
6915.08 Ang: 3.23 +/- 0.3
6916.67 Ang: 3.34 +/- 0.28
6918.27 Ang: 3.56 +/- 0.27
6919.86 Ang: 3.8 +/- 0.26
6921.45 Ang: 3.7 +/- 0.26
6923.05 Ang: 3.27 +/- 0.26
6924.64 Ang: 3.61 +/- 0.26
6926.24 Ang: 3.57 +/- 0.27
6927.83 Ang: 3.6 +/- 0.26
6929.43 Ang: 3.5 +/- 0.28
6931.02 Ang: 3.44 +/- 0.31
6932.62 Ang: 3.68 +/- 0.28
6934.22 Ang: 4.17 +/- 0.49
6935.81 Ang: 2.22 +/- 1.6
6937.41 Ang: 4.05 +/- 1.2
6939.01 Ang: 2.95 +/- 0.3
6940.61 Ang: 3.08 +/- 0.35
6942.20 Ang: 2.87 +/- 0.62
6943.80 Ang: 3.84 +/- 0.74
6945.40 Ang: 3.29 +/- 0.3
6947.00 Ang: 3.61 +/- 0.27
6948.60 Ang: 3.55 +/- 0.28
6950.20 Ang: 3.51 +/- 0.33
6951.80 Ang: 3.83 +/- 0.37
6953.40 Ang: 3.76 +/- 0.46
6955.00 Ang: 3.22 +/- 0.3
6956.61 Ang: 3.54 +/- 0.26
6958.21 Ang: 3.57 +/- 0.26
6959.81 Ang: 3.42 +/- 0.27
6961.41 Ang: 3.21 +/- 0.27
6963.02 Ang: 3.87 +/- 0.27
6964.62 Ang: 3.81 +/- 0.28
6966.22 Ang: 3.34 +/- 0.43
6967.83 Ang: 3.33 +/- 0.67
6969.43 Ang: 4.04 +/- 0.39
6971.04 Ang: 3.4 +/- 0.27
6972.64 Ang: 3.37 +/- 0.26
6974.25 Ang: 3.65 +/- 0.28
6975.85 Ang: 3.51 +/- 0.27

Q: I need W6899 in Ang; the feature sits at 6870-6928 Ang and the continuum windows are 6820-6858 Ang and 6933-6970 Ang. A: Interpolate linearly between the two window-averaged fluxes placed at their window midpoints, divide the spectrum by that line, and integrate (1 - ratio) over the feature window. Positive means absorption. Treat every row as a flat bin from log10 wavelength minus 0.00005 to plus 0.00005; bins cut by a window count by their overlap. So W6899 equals -1.69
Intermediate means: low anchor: 3.53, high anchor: 3.48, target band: 3.6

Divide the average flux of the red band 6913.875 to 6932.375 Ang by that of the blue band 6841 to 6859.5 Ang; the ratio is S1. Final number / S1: 1.03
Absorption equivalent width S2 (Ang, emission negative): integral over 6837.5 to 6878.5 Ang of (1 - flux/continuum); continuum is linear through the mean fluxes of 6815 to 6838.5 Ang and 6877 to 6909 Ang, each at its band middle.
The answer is 1.55 Ang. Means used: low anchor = 3.52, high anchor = 3.65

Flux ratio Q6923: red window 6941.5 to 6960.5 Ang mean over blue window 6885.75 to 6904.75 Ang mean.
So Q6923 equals 0.9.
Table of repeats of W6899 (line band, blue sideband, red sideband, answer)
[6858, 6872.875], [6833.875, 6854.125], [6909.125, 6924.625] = 0.74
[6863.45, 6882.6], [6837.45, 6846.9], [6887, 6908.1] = 0.91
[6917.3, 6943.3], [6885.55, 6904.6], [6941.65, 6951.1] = 0.86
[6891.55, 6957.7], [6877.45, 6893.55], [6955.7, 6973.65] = 0.73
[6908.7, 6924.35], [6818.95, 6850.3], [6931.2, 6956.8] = -0.38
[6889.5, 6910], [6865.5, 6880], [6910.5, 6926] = -0.86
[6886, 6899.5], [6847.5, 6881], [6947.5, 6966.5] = -1.41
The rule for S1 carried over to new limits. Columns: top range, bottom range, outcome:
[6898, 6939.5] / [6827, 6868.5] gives 1.02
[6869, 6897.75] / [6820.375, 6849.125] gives 1.02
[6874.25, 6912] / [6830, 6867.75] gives 1.05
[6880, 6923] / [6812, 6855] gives 1.04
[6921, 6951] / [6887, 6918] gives 0.95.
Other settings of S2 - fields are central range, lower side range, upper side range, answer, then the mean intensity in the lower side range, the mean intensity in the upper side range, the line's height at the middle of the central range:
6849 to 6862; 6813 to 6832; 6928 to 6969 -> 0.1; 3.41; 3.47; 3.43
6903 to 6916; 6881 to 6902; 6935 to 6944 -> 0.4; 3.8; 3.13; 3.55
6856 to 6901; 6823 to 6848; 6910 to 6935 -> -0.3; 3.53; 3.6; 3.56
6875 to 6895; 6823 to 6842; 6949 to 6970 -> -0.3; 3.58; 3.57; 3.58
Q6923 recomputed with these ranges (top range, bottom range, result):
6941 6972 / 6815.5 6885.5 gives 1.01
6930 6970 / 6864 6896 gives 0.98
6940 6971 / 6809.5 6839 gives 1.01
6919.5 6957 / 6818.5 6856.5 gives 0.99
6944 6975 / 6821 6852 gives 1.00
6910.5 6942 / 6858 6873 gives 1.03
